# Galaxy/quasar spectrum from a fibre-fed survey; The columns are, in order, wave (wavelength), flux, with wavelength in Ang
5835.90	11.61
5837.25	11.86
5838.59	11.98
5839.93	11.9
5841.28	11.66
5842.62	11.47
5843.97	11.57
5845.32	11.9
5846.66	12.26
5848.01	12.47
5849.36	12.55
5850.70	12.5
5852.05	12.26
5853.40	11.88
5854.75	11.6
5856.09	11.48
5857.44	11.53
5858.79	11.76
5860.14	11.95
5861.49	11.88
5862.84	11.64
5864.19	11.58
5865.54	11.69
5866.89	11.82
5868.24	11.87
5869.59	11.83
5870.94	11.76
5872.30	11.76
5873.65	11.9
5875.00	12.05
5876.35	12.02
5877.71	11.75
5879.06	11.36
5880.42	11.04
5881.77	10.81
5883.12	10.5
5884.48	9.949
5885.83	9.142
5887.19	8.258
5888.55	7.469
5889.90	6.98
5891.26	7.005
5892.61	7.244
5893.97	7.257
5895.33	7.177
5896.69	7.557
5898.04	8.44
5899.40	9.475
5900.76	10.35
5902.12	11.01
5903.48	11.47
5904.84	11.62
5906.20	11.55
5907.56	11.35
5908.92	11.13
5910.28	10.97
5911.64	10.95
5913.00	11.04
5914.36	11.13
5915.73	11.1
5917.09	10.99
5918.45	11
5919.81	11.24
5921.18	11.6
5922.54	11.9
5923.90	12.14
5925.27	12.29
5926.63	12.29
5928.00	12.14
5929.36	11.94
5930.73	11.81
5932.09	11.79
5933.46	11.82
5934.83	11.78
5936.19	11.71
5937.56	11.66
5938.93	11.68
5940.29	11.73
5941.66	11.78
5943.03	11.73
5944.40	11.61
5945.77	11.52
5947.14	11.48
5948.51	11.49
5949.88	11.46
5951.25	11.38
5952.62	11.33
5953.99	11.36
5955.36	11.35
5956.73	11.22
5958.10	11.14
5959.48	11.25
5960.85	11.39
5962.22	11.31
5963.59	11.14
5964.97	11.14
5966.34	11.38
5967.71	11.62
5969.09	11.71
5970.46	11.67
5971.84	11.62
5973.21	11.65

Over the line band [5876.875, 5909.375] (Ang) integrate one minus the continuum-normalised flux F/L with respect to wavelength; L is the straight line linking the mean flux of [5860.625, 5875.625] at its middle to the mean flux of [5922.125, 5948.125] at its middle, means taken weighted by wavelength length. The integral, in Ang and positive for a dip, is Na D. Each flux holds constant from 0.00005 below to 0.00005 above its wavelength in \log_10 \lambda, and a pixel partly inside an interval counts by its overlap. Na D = 6.1 Ang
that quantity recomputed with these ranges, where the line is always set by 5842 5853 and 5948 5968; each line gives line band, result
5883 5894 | 3.4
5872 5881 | 0.2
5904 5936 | 0.1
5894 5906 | 2.2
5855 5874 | 0.4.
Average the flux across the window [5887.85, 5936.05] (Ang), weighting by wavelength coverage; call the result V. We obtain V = 10.5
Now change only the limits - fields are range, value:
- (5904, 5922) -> 11.2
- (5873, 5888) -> 10.8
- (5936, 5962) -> 11.5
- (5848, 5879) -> 11.9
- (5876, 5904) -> 9.3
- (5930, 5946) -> 11.7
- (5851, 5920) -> 10.6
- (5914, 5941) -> 11.7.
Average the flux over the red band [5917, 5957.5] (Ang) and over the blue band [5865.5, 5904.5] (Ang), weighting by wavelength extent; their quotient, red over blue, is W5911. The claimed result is 1.16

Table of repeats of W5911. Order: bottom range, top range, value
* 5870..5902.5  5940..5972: 1.18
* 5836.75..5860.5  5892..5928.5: 0.89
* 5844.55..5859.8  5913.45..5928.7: 0.97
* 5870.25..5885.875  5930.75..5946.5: 1.04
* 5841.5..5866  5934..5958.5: 0.97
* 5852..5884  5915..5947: 1.01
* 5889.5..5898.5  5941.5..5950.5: 1.57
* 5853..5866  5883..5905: 0.75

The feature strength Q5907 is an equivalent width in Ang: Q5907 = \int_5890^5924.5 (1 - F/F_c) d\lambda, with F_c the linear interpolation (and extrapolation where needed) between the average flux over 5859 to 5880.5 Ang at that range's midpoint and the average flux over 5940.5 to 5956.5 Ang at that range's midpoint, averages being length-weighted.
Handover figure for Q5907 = 4.21 Ang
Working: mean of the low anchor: 11.8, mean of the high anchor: 11.5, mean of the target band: 10.2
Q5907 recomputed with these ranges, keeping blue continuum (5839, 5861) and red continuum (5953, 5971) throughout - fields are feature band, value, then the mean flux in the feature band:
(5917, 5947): -0.6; 11.7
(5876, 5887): 1.0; 10.7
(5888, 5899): 4.0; 7.45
